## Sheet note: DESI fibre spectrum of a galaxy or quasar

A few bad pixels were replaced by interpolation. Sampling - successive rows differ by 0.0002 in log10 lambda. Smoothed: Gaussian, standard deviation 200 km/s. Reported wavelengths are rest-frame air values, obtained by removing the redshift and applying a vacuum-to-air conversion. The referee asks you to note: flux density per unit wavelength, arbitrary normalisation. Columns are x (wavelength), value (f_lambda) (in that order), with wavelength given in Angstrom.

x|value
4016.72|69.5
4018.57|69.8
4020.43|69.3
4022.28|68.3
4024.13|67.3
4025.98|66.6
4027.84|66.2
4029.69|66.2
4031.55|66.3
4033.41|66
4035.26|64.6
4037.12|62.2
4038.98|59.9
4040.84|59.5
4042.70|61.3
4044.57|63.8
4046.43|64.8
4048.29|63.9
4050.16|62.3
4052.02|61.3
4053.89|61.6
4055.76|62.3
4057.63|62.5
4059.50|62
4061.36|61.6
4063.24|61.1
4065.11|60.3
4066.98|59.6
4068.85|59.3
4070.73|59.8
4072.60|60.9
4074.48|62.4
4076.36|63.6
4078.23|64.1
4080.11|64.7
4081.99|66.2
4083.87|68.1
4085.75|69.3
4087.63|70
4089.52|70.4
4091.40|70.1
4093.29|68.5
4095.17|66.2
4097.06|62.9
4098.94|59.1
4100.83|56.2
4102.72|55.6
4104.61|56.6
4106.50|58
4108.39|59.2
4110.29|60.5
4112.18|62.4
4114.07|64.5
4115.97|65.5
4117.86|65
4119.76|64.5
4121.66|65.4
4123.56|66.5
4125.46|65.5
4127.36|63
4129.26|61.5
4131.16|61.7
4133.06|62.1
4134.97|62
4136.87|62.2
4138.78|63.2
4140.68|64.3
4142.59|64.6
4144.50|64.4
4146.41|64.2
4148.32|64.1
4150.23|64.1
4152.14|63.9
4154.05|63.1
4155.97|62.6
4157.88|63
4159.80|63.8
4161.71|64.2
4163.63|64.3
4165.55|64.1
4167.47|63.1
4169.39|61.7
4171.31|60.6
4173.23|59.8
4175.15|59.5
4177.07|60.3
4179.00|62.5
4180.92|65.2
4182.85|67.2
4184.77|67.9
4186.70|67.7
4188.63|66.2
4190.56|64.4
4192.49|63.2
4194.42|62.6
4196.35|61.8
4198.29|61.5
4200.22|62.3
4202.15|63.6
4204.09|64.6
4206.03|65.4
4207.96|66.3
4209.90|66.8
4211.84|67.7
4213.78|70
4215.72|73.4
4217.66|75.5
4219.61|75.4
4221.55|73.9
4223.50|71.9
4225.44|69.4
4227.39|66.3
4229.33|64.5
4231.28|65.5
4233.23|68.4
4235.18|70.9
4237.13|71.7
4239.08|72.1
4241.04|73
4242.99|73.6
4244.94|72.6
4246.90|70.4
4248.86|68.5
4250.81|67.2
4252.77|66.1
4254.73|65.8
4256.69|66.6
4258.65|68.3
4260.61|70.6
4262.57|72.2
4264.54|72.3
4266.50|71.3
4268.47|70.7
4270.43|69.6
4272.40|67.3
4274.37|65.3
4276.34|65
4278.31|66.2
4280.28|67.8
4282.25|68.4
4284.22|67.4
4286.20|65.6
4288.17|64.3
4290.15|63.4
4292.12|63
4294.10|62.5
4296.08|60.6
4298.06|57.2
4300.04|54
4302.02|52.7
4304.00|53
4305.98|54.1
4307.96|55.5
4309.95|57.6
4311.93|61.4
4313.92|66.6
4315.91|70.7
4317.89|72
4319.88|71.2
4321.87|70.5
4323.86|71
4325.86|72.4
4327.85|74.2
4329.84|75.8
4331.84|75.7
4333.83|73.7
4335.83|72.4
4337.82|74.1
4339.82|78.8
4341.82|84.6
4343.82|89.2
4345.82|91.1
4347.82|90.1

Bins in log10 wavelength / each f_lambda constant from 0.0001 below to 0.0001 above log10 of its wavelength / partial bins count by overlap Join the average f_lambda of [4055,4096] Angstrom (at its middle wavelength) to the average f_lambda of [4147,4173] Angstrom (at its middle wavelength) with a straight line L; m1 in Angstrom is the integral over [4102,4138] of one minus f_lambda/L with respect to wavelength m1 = 0.8 Angstrom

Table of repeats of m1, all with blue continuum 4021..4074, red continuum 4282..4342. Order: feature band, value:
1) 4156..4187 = 0.59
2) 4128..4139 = 0.34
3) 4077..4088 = -0.59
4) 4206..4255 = -3.41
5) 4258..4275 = -1.06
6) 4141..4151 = -0.01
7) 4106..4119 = 0.30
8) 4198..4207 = 0.18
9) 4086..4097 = -0.87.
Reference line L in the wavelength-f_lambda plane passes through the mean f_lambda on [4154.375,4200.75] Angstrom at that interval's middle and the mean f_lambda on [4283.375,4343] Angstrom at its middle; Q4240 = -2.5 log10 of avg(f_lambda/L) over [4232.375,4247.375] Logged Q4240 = -0.11 mag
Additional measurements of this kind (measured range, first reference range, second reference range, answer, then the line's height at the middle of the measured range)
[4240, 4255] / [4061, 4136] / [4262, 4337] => -0.071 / 65.4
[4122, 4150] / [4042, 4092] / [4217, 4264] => 0.043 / 66.1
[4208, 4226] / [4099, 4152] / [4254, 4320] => -0.123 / 63.7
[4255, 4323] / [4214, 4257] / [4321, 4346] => 0.139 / 73.8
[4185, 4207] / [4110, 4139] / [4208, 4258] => 0.059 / 67.7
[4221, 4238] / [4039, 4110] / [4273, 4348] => -0.044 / 66.3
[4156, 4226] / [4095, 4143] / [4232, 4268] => 0.016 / 66.5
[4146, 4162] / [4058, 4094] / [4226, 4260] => 0.047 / 66.4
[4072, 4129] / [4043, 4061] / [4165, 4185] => -0.020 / 62.7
